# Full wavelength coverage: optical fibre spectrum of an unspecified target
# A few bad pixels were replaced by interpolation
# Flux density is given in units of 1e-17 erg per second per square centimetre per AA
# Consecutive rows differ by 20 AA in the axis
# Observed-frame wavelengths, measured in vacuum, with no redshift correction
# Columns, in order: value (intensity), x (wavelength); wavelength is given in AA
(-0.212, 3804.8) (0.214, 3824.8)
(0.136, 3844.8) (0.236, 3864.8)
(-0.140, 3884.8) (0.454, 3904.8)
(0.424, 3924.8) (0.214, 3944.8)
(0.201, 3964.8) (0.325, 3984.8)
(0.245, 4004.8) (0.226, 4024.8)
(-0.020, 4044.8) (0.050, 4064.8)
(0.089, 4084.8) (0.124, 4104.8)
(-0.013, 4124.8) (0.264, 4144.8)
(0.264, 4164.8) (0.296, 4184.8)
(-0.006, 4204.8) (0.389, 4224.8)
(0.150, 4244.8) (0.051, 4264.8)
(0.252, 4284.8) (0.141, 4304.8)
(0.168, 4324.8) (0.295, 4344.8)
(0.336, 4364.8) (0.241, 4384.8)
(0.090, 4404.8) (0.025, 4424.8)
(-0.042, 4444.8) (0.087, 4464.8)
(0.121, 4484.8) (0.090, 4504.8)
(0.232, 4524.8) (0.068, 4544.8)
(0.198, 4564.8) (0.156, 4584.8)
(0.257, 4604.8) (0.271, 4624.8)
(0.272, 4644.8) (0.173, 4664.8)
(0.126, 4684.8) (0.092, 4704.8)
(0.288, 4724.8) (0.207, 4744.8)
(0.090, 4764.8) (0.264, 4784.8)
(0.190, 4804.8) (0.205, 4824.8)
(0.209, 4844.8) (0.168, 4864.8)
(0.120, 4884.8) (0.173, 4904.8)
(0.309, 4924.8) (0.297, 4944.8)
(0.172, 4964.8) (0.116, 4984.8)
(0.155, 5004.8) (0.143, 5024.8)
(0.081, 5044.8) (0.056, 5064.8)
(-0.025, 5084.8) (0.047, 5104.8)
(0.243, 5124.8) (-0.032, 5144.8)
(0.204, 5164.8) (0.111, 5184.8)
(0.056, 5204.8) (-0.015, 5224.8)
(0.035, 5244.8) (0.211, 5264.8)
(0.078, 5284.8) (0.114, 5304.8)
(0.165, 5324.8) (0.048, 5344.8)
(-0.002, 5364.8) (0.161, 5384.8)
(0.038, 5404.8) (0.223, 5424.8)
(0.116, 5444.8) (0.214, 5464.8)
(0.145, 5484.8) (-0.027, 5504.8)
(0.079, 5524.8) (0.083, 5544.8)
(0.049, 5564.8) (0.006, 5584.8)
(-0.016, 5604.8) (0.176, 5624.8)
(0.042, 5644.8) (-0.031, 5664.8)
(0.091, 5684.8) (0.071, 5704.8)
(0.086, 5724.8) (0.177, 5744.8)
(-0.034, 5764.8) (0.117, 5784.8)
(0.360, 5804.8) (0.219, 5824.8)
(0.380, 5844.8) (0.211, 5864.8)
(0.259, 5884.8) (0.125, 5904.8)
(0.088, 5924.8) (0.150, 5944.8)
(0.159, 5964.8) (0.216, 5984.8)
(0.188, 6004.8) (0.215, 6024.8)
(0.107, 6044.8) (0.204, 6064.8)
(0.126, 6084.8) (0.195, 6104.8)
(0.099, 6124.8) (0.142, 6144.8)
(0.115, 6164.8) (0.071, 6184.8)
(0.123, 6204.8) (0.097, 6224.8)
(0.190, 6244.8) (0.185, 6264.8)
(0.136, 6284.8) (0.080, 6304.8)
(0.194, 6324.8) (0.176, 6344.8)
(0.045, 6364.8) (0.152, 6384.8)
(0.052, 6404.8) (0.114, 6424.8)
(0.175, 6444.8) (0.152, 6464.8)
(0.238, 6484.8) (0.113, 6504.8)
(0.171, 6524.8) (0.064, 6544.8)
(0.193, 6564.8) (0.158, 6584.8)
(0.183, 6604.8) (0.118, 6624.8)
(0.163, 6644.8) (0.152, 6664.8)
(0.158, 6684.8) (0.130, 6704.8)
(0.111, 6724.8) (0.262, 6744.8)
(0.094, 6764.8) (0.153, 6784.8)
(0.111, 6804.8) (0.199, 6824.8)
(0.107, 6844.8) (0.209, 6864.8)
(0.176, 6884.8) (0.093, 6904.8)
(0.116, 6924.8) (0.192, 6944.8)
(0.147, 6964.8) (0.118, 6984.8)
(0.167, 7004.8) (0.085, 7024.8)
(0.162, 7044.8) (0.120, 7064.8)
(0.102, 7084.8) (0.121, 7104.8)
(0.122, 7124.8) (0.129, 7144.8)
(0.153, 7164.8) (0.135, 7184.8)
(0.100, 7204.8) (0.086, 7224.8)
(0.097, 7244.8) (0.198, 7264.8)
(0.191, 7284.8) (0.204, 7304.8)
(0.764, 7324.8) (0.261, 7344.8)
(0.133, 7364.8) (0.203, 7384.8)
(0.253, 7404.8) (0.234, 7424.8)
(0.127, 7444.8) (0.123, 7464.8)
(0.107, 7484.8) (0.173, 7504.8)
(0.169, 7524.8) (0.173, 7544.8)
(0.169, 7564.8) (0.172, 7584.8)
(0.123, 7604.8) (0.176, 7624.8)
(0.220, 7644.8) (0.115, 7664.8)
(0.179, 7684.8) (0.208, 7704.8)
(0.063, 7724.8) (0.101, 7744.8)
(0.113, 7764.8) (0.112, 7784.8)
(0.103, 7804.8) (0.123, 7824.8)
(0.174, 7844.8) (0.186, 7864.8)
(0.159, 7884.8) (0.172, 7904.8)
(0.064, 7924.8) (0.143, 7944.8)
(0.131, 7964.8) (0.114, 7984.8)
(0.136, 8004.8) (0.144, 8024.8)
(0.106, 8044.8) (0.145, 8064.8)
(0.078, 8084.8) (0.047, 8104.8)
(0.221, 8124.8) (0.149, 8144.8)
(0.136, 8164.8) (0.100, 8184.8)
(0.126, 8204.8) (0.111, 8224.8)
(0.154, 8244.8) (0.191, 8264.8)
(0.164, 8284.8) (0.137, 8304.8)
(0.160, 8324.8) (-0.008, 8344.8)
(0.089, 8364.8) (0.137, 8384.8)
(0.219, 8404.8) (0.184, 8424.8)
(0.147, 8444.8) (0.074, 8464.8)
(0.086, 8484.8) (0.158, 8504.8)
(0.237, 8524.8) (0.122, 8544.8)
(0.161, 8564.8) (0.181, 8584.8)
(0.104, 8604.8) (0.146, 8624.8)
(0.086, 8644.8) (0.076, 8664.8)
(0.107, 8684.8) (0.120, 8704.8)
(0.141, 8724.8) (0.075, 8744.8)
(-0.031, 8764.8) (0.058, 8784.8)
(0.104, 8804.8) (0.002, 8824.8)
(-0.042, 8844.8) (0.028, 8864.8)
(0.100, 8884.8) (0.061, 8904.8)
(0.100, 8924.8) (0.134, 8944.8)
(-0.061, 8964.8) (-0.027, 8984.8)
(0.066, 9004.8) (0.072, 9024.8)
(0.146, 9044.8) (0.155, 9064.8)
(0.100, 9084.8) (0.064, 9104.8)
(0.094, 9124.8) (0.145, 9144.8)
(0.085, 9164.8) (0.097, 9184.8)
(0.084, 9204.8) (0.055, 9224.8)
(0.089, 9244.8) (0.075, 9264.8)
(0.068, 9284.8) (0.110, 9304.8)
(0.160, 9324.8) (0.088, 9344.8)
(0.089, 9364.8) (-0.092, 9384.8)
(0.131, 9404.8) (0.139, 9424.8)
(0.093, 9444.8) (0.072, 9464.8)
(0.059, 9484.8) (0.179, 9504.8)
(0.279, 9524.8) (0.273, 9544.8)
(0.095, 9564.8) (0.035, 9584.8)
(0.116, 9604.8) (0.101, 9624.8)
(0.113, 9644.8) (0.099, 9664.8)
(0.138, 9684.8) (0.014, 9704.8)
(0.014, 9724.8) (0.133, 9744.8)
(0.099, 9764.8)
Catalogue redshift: 0.96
